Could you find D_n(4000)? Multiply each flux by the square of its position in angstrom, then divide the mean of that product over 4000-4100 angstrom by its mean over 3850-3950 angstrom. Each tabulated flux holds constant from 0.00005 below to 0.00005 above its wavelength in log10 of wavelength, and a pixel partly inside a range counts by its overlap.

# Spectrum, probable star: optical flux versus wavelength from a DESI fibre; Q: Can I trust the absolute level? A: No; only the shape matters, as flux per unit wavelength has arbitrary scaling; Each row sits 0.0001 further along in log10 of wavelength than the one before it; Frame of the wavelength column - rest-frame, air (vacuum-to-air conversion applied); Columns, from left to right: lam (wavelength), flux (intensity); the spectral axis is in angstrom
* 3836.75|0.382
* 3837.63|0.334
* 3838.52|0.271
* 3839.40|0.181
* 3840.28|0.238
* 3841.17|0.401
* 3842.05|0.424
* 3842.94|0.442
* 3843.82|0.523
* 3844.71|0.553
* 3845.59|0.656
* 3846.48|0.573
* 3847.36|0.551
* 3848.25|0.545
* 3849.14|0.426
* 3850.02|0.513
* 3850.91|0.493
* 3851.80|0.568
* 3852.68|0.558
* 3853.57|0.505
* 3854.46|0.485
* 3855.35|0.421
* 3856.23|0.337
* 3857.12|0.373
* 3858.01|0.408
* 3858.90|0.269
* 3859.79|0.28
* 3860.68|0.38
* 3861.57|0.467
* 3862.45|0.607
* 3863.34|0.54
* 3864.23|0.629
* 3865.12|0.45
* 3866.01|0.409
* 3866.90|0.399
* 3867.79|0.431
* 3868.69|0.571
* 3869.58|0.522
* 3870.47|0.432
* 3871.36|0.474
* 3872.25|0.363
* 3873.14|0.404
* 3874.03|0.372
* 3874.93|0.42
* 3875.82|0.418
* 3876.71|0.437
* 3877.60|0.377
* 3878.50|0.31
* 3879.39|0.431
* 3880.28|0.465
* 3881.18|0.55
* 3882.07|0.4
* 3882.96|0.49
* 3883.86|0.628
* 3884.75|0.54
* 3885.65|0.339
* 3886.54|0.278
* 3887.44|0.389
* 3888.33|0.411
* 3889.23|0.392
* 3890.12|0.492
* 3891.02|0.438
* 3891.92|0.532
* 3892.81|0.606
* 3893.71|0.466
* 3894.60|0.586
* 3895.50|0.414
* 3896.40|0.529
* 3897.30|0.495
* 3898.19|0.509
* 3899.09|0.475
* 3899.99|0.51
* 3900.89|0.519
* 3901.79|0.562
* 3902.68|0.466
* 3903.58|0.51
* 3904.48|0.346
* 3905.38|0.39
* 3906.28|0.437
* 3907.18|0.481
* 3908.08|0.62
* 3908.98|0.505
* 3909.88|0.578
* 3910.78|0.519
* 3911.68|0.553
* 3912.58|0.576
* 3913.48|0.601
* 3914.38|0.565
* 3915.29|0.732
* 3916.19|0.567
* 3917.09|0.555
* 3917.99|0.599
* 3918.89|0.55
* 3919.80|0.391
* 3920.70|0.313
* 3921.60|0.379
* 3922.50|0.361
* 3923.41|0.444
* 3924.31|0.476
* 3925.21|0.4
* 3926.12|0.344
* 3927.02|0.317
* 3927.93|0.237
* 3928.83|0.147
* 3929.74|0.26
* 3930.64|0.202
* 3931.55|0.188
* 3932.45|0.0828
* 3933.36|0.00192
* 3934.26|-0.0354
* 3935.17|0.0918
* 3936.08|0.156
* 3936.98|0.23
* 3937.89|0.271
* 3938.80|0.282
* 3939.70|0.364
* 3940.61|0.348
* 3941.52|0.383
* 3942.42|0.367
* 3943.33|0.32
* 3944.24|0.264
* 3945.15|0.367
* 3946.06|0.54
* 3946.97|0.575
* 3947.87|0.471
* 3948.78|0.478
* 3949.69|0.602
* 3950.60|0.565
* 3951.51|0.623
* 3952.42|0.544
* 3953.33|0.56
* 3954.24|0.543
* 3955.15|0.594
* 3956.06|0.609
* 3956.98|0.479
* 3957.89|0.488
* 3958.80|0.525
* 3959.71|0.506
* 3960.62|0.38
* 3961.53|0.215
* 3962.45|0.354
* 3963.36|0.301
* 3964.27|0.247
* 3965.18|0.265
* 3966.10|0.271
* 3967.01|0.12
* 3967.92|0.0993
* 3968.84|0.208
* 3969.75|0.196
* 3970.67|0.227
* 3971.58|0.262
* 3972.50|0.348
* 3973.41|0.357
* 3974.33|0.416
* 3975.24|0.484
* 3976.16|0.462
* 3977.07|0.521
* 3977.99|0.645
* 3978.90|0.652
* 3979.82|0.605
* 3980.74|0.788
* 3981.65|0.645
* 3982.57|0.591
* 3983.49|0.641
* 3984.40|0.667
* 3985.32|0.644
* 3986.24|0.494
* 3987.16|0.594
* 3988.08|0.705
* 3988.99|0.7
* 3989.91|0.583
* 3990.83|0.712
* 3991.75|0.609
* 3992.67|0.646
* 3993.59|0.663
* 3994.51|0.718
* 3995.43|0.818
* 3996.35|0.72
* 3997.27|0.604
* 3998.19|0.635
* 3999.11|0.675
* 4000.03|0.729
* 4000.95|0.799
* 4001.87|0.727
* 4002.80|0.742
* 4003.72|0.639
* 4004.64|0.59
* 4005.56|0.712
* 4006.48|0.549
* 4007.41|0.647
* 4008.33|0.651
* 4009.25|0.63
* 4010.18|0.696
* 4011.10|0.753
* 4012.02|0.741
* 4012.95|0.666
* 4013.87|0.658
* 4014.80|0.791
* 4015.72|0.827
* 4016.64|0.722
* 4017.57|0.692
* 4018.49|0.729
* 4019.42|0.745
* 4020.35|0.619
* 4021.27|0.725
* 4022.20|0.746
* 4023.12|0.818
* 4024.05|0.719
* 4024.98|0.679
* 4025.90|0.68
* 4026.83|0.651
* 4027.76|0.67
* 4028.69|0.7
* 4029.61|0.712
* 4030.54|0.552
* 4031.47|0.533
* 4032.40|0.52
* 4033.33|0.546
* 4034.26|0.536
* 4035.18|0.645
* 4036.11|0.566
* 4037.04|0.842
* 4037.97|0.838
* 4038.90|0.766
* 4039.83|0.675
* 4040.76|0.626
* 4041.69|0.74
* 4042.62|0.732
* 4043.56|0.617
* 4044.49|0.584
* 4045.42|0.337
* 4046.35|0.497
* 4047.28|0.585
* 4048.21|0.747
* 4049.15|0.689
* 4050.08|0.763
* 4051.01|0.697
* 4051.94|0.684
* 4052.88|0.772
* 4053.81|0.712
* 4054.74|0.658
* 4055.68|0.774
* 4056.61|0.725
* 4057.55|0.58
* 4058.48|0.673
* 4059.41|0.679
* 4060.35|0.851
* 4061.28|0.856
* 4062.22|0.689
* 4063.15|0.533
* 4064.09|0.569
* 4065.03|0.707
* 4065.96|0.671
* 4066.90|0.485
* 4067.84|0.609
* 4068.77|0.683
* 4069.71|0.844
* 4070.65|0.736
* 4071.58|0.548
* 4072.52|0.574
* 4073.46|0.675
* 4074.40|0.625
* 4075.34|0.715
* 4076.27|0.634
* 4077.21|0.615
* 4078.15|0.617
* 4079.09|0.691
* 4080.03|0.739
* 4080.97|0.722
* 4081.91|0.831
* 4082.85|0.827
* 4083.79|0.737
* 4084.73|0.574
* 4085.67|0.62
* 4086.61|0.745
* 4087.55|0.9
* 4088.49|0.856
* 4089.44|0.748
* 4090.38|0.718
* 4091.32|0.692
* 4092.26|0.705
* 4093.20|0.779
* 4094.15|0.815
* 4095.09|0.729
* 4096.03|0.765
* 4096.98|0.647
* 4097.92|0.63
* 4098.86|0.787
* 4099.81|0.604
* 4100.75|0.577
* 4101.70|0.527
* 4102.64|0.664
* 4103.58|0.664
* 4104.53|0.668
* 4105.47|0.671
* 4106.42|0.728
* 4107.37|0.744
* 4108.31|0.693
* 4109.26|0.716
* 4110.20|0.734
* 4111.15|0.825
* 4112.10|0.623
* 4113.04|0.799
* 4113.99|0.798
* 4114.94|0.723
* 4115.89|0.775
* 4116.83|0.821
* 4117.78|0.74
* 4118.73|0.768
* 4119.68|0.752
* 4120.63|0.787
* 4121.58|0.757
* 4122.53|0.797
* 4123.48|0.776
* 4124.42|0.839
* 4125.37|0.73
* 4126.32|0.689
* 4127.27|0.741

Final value 1.7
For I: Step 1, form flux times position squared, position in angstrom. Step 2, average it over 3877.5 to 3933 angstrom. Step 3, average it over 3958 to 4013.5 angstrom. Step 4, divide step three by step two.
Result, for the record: 1.27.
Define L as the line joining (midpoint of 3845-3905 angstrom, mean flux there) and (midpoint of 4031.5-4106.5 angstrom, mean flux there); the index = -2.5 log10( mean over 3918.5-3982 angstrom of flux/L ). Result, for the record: 0.416 mag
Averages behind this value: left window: 0.465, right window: 0.679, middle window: 0.375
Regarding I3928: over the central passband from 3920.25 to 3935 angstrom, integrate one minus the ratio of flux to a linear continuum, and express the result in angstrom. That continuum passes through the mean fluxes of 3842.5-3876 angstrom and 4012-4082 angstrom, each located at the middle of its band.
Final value 7.82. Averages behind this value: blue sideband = 0.468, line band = 0.254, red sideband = 0.675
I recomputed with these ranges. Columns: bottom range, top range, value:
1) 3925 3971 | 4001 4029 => 2.14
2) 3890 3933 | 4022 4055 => 1.56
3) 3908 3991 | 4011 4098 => 1.69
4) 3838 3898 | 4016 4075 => 1.62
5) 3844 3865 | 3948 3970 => 0.89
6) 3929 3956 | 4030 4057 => 1.93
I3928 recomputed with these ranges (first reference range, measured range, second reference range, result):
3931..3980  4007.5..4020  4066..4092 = -4.5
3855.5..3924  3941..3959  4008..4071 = 1.9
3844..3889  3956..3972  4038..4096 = 7.2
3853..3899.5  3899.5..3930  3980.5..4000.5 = 3.1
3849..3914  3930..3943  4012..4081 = 7.9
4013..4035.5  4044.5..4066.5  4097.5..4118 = 0.6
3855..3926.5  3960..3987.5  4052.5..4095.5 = 7.3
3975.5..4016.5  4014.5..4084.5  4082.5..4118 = 1.5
